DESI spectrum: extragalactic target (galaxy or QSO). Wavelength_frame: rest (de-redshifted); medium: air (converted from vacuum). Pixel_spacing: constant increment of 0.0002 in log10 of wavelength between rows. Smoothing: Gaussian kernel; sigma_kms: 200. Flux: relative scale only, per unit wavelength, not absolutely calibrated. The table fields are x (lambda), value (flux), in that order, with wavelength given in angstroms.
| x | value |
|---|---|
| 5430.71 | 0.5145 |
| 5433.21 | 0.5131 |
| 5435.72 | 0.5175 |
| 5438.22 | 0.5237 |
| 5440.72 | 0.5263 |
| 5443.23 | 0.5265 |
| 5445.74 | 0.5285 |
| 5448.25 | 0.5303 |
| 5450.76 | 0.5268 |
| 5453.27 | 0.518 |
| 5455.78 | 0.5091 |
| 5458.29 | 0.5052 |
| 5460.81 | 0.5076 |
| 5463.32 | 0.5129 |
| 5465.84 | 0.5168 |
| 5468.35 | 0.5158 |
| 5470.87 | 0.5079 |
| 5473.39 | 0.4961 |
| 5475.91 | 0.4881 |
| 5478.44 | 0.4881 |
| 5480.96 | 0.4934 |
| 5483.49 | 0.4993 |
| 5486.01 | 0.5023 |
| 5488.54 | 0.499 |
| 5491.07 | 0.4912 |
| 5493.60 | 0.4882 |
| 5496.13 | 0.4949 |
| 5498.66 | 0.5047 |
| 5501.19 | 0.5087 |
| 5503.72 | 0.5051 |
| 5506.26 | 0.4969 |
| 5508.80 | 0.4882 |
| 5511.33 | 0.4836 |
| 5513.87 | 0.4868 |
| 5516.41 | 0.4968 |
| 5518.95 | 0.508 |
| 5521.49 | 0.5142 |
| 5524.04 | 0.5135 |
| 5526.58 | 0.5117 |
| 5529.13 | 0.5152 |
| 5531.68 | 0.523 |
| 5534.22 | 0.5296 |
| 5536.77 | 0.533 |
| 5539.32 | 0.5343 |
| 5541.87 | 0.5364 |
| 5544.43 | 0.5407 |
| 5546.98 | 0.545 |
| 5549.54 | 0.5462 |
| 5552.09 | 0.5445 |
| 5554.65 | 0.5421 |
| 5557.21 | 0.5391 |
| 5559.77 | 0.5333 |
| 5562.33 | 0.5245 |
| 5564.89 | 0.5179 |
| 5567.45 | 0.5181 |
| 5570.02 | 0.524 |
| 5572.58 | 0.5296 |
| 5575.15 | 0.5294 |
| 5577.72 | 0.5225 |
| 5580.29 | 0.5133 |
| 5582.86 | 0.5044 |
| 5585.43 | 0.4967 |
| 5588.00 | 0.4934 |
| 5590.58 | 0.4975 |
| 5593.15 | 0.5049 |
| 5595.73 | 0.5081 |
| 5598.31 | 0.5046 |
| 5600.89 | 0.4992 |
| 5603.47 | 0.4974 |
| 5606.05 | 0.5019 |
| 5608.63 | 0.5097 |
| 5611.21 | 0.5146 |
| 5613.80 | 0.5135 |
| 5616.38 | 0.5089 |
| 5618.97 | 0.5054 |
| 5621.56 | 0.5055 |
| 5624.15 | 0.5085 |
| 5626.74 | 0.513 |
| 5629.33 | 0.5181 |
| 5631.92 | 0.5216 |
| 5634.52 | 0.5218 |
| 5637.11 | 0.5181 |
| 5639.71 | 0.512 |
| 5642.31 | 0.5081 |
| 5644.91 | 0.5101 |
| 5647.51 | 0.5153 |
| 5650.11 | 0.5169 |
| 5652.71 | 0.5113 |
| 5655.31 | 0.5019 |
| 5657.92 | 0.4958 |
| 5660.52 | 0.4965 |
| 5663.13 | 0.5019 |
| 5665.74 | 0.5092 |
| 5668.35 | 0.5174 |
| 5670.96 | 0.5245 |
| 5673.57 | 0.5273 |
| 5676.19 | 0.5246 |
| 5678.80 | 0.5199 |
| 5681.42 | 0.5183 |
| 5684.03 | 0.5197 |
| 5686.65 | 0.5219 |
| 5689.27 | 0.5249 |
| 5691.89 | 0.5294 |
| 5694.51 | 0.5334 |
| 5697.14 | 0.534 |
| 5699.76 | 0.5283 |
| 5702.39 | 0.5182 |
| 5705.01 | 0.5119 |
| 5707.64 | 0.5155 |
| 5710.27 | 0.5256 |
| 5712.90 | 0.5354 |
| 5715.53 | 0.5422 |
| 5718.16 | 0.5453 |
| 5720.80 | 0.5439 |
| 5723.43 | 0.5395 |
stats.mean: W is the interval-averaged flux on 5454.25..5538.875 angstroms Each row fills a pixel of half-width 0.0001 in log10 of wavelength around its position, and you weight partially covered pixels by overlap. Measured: 0.504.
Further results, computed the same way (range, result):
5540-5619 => 0.519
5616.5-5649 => 0.513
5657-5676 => 0.511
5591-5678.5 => 0.511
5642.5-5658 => 0.51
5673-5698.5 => 0.525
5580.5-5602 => 0.502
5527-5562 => 0.535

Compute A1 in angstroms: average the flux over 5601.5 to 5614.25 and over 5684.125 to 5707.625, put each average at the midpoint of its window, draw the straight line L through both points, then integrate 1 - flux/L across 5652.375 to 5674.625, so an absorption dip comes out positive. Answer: 0.4 angstroms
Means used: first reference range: 0.507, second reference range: 0.524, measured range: 0.509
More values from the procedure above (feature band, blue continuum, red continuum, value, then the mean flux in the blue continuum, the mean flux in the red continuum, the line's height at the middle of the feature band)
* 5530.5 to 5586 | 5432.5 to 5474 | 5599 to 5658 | -1.7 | 0.517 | 0.51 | 0.513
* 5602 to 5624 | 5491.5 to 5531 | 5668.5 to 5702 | 0.3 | 0.501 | 0.525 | 0.515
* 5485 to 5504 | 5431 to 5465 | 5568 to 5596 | 0.6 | 0.519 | 0.511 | 0.516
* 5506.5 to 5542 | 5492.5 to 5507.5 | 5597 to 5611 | -0.7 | 0.5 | 0.504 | 0.501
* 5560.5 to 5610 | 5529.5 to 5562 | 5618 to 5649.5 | 1.4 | 0.536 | 0.513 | 0.526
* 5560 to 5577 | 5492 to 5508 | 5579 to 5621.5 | -0.7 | 0.499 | 0.505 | 0.503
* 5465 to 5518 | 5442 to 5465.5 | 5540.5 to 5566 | 2.8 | 0.518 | 0.537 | 0.525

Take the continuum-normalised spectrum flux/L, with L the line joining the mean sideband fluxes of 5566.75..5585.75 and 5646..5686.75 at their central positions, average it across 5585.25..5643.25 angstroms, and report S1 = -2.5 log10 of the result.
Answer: 0.02 mag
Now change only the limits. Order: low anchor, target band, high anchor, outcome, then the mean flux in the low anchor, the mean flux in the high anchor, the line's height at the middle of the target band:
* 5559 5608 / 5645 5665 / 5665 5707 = 0.03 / 0.511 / 0.523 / 0.519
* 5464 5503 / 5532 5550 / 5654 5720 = -0.06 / 0.5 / 0.521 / 0.506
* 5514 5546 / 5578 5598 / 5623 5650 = 0.03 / 0.52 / 0.515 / 0.517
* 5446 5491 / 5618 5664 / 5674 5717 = 0.02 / 0.507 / 0.525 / 0.521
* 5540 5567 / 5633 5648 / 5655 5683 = 0.01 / 0.536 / 0.513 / 0.519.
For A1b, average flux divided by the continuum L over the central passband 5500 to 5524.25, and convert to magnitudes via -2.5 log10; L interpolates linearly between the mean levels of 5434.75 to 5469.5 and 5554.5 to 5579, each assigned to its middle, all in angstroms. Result 0.05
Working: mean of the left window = 0.519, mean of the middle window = 0.5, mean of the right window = 0.527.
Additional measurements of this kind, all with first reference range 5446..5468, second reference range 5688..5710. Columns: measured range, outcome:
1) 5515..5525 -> 0.024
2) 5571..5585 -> 0.004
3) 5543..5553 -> -0.050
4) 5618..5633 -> 0.021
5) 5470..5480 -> 0.049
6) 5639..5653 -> 0.022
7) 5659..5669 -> 0.038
